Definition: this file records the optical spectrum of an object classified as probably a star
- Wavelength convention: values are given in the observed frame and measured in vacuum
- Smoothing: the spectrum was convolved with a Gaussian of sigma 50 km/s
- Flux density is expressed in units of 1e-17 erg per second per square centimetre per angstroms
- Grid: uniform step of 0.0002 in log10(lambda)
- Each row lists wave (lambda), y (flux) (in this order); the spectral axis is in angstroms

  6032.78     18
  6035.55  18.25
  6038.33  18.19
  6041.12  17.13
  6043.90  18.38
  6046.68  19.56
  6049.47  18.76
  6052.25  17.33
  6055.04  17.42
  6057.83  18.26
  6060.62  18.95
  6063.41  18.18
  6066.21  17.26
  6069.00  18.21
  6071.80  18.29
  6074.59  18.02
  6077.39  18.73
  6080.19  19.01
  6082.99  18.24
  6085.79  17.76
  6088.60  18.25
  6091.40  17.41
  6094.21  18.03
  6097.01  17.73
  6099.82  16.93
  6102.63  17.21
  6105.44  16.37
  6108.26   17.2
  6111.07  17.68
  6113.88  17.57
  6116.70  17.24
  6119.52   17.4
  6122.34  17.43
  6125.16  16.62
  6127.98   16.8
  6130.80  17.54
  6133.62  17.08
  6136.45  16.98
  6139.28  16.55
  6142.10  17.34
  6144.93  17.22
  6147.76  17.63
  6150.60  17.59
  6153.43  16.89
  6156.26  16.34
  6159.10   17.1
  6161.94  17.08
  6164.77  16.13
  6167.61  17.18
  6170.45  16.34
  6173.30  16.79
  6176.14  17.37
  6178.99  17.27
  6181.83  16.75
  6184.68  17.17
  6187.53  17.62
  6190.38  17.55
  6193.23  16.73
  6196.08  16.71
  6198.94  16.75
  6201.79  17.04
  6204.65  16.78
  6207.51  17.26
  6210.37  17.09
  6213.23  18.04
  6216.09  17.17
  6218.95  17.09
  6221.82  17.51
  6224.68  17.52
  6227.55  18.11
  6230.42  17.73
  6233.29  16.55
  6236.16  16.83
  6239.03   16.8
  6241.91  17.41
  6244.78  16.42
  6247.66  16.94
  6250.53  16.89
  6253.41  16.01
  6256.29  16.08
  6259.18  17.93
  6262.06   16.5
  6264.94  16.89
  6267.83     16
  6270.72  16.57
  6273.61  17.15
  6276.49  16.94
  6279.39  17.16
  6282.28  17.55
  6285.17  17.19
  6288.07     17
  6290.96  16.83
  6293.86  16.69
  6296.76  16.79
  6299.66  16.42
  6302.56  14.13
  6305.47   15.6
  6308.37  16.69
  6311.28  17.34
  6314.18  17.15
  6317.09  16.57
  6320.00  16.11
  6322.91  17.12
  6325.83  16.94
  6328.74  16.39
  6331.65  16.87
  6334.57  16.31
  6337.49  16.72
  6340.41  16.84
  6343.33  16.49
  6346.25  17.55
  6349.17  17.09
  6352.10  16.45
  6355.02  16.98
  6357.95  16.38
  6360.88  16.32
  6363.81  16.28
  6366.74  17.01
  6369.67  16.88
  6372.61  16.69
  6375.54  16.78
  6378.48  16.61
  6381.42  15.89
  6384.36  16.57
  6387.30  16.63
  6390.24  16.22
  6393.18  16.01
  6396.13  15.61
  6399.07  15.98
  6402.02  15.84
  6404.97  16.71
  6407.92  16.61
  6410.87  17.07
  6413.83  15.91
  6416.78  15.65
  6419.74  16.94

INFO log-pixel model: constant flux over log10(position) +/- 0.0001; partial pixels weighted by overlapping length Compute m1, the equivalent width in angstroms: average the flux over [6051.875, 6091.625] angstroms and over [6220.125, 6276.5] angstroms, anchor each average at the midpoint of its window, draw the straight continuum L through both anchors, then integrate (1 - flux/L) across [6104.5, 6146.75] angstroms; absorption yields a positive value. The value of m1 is 1.5 angstroms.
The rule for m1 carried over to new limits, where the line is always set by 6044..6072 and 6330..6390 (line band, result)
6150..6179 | 1.30 angstroms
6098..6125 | 1.11 angstroms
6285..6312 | 0.90 angstroms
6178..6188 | 0.24 angstroms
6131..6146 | 0.62 angstroms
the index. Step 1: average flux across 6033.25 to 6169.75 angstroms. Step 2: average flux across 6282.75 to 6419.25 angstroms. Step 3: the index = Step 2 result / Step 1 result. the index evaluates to 0.94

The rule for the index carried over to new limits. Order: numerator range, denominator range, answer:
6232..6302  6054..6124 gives 0.94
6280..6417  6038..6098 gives 0.91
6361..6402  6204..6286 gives 0.96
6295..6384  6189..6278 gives 0.98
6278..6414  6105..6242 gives 0.97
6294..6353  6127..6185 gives 0.98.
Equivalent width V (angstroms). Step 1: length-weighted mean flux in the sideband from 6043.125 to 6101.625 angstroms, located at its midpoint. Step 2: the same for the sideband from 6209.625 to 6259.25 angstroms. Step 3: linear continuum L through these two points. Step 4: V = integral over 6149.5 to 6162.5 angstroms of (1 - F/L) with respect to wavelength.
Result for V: 0.5 angstroms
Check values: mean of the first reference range 18.1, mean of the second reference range 17.1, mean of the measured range 17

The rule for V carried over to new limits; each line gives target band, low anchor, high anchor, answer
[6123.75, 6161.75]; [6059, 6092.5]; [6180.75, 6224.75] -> 1.29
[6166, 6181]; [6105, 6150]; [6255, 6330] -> 0.07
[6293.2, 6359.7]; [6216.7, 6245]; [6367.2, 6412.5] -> 0.59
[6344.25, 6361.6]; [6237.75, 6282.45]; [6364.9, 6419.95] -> -0.31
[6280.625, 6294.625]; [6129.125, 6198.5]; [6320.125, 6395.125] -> -0.25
